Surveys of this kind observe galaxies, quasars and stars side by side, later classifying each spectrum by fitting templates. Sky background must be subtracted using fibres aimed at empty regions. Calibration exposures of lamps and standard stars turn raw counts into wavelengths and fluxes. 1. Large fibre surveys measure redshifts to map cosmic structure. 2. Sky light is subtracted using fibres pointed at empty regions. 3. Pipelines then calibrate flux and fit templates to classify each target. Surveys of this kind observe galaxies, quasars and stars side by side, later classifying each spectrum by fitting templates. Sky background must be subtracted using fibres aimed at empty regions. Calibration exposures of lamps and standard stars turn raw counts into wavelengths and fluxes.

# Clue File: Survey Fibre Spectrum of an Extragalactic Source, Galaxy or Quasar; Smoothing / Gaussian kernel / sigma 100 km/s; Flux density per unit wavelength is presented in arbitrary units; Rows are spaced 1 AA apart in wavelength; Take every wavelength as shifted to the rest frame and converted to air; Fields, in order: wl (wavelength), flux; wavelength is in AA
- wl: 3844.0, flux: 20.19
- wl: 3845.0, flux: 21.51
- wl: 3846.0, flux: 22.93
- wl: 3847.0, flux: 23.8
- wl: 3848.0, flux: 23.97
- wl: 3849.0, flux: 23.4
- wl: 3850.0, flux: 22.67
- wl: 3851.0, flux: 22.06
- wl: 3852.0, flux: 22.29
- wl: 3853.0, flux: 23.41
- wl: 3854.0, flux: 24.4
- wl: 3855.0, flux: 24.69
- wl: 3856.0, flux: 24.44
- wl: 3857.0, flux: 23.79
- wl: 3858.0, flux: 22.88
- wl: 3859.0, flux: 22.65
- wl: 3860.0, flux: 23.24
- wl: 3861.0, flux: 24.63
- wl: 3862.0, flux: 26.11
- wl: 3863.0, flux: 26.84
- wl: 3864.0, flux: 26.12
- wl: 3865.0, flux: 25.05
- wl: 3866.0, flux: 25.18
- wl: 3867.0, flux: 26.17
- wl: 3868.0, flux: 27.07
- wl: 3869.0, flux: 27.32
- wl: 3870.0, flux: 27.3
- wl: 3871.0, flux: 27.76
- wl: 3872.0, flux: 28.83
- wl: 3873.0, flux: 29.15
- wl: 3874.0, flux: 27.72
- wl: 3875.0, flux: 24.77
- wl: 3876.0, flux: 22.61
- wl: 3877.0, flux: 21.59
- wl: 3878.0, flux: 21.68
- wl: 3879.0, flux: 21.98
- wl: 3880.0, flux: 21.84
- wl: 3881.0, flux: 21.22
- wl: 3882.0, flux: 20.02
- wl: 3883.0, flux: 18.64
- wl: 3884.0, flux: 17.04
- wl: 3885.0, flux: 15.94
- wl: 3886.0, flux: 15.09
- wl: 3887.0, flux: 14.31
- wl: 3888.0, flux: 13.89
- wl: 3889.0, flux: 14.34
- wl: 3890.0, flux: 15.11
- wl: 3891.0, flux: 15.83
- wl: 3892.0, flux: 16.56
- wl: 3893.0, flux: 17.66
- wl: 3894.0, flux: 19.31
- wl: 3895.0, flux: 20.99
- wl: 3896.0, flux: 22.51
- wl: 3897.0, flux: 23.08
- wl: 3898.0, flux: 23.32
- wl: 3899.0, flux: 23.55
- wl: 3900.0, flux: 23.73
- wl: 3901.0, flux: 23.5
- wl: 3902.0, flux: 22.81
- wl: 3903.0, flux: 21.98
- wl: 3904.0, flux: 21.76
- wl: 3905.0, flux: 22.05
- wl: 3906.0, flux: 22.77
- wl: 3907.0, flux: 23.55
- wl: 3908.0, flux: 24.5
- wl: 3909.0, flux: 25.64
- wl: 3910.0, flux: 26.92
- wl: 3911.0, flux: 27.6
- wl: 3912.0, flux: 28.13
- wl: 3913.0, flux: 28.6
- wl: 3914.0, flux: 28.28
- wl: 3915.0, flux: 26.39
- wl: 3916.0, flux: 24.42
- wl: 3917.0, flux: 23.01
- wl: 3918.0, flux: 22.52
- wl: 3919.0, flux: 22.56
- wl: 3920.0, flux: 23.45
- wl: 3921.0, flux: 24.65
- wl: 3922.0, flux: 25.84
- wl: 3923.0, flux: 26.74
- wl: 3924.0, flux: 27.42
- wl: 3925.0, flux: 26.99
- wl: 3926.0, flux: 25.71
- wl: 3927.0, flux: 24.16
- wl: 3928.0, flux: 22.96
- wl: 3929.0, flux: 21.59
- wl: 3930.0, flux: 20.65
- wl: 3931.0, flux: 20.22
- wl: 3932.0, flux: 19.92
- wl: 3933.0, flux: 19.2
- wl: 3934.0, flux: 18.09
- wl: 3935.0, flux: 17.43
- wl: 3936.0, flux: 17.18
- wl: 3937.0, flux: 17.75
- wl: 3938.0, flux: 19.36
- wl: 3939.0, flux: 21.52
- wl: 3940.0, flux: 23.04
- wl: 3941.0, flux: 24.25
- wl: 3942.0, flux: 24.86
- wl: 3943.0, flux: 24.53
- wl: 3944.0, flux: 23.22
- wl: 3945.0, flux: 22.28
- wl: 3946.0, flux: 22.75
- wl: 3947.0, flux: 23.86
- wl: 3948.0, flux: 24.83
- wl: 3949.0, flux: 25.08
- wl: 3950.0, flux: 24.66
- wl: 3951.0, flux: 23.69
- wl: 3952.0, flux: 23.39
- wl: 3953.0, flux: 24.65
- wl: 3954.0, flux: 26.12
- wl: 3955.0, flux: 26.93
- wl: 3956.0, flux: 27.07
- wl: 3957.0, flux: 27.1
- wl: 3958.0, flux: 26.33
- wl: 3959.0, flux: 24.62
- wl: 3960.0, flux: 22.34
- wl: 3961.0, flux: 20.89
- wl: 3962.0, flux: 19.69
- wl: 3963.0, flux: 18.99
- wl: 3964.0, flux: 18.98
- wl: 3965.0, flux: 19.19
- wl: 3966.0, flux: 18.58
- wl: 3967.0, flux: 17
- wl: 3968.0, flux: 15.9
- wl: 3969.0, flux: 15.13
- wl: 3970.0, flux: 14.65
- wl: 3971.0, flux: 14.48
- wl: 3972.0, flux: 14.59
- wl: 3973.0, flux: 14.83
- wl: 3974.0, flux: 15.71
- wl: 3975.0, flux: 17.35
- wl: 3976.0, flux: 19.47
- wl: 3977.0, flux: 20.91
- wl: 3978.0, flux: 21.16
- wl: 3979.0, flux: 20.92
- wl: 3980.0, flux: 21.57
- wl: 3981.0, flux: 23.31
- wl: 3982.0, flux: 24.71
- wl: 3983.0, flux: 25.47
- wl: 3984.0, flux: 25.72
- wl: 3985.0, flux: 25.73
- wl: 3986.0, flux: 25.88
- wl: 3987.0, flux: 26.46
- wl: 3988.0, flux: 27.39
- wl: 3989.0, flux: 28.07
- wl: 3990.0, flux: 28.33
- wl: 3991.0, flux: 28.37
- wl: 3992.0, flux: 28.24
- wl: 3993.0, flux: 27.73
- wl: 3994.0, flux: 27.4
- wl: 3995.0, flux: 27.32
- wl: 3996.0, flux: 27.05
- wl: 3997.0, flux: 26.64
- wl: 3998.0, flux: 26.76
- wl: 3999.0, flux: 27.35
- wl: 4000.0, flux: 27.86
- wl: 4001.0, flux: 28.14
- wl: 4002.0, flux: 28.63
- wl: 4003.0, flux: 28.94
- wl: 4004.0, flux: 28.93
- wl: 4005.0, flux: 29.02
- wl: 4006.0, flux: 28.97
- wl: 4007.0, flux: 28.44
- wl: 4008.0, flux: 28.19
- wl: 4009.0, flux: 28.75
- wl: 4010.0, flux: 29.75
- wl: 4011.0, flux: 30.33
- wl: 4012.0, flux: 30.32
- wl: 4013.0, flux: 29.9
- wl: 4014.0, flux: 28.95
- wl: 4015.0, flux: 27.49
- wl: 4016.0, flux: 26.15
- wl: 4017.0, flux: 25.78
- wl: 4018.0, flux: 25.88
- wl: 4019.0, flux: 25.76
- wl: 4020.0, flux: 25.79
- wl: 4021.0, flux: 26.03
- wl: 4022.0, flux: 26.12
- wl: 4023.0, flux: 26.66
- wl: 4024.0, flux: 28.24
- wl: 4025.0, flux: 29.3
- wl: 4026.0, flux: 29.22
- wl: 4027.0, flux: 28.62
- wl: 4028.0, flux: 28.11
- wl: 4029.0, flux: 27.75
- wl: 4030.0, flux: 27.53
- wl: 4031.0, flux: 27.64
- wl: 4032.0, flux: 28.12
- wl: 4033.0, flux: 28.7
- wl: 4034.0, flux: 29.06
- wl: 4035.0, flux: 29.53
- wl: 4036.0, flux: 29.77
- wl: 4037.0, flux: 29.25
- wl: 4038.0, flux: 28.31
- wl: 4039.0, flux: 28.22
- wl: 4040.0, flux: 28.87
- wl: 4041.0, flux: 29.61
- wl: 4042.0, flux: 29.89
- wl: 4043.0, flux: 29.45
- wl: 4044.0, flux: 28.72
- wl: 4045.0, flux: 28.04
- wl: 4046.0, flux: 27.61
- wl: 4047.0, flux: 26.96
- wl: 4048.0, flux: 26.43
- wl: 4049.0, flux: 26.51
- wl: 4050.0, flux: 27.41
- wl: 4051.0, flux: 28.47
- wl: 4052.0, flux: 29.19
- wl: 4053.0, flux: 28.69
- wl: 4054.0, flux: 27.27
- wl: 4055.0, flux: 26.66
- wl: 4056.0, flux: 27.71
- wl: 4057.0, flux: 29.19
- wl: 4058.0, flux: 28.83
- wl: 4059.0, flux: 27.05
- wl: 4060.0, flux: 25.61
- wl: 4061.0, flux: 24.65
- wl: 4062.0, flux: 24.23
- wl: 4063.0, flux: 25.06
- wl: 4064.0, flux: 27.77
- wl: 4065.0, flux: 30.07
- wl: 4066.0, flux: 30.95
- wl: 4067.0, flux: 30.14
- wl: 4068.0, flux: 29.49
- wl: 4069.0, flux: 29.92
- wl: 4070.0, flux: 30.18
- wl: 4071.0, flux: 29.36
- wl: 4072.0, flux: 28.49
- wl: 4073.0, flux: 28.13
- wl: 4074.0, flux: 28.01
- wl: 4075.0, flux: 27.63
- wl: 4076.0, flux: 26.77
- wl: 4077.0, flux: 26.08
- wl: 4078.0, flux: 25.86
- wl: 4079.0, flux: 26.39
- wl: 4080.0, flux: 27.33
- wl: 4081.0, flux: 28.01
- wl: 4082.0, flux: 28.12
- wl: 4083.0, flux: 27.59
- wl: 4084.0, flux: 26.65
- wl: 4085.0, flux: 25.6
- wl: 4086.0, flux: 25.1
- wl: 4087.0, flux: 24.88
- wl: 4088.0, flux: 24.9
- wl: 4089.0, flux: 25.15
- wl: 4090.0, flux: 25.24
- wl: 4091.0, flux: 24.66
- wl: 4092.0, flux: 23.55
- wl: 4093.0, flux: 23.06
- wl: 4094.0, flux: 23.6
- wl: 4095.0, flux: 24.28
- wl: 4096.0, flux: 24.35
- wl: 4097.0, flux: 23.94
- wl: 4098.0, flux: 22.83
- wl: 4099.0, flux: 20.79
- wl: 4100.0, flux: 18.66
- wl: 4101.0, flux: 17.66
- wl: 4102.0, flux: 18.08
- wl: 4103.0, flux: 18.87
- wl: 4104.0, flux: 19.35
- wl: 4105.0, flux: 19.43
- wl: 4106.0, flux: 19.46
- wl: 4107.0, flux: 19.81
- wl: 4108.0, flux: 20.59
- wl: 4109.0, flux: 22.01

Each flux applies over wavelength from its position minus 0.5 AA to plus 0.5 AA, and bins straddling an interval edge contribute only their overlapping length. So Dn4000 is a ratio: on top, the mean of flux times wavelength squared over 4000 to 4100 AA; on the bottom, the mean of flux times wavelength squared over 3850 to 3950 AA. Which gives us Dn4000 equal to 1.3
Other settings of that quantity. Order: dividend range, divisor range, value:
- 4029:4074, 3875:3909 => 1.51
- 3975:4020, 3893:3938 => 1.20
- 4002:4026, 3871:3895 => 1.50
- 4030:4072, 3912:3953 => 1.29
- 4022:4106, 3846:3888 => 1.26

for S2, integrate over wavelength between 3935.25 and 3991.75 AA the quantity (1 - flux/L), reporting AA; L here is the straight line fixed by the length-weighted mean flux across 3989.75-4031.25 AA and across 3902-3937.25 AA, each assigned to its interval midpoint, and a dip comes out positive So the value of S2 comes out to 7.6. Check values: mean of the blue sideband 23.5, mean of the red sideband 27.9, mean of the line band 22.2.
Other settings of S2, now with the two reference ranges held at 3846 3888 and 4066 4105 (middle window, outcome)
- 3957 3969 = 1.91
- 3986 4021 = -4.80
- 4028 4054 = -3.70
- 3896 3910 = 0.15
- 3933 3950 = 1.47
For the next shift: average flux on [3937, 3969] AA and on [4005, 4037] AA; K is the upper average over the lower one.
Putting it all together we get 1.25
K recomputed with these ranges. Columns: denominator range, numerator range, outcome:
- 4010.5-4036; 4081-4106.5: 0.83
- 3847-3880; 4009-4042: 1.14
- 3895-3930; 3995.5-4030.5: 1.15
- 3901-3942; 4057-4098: 1.14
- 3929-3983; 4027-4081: 1.33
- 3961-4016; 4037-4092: 1.14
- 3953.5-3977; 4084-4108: 1.13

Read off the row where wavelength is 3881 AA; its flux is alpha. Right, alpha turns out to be 21.22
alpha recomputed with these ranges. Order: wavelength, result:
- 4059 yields 27.05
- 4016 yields 26.15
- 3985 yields 25.73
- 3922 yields 25.84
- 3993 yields 27.73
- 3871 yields 27.76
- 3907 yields 23.55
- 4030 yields 27.53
